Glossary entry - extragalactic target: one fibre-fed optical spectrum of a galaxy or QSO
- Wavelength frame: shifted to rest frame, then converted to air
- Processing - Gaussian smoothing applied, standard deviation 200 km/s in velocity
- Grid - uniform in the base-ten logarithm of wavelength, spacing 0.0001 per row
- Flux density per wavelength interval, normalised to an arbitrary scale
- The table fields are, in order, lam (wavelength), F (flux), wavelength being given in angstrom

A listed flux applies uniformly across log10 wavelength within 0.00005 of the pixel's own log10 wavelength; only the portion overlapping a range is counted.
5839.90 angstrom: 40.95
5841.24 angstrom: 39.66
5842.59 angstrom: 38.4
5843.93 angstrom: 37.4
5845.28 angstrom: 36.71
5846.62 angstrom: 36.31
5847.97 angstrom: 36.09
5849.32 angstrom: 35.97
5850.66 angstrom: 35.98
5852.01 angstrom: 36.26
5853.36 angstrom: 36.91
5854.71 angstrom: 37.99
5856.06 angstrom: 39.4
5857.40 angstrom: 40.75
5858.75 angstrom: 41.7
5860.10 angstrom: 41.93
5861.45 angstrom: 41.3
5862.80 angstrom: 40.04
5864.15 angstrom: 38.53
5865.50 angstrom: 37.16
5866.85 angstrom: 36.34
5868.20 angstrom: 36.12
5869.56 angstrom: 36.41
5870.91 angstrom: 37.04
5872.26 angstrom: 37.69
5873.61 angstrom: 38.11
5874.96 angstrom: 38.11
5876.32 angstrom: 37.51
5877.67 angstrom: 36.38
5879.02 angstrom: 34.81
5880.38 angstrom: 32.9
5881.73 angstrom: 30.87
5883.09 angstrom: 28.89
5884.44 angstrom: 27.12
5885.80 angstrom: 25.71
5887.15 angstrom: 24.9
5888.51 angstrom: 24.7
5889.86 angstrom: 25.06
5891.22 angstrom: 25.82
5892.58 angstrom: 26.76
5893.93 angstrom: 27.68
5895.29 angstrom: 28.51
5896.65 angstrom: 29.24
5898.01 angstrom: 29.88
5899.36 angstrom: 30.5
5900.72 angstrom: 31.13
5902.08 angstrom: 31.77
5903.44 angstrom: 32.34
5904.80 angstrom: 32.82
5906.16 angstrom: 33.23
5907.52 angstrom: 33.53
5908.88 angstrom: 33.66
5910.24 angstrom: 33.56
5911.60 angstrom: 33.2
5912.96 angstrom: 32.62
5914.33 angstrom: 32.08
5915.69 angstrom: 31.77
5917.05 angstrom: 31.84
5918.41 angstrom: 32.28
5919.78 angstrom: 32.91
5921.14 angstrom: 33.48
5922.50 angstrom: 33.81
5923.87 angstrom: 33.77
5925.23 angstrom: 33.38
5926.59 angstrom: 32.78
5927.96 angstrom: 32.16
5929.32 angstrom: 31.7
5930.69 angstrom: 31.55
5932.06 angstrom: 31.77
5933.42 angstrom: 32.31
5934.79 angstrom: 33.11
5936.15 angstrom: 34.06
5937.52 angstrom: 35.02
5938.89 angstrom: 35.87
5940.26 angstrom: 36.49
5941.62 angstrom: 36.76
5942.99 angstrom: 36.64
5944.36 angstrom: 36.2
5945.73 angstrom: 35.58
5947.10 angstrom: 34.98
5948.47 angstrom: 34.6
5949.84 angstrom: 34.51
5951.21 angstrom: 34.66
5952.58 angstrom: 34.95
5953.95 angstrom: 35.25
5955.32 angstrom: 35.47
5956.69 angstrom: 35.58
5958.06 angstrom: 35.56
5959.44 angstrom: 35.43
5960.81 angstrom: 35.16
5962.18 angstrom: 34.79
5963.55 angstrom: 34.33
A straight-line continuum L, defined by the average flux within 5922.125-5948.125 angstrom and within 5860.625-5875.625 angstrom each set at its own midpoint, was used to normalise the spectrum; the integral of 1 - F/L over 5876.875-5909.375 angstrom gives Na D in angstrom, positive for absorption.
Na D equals 5.84 angstrom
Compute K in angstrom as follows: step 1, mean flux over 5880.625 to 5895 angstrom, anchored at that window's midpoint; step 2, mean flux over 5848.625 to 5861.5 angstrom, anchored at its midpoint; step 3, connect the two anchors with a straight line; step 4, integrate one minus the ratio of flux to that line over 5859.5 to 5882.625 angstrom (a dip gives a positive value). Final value -2.9 angstrom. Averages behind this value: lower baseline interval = 38.7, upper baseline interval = 27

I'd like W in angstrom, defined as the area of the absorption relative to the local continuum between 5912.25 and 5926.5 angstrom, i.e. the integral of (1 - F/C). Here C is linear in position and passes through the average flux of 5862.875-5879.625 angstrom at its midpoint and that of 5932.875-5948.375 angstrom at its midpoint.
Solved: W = 1.2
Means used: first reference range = 37.1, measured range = 32.8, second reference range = 35.2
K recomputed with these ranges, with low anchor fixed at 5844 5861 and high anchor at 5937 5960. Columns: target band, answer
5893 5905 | 2.13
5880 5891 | 2.92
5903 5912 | 0.83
